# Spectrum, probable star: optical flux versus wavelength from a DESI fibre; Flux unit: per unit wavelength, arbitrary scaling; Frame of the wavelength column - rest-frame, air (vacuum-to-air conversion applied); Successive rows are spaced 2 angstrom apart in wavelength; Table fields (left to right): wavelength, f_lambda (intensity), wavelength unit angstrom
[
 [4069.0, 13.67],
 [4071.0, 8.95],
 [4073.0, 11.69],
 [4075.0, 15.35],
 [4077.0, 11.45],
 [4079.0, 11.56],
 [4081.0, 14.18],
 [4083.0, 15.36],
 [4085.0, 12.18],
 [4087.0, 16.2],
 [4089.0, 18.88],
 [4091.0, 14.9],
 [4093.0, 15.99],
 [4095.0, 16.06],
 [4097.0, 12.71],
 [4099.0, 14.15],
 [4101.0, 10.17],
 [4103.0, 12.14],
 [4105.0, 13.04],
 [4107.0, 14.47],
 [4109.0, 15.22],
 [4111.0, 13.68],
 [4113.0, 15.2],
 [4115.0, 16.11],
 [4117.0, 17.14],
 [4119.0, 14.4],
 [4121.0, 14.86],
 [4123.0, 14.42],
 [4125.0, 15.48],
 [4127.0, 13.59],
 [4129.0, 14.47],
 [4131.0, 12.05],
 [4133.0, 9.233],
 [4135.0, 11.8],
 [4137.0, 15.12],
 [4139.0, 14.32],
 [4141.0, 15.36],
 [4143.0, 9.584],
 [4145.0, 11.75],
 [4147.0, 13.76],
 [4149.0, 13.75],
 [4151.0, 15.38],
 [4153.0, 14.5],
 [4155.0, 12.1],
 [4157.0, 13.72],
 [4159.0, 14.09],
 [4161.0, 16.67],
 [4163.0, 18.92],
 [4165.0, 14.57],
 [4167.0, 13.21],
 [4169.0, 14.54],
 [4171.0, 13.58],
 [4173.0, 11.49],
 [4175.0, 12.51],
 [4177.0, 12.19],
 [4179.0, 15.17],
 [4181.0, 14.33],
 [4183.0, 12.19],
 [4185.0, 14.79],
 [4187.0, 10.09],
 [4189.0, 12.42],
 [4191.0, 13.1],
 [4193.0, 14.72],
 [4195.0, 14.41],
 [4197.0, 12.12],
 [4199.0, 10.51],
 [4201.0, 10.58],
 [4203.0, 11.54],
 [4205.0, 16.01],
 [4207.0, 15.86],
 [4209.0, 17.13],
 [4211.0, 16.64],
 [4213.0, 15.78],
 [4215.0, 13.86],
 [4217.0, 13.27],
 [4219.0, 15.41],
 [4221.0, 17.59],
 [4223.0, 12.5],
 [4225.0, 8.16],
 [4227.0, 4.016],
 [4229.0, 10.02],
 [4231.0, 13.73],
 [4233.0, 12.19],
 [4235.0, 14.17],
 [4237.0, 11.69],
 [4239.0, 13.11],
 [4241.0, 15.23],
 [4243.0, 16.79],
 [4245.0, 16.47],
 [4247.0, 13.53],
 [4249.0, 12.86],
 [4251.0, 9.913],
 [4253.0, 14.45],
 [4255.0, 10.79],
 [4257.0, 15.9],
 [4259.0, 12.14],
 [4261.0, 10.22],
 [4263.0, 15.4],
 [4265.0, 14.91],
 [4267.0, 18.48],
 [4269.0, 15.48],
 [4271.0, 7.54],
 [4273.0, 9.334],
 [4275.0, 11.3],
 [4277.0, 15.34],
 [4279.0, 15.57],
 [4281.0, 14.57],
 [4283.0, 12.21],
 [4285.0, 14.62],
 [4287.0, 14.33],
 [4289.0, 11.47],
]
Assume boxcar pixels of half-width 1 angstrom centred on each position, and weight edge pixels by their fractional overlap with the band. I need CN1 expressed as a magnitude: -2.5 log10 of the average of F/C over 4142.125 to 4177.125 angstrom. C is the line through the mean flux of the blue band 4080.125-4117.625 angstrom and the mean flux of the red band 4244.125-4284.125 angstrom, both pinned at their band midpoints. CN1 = 0.03 mag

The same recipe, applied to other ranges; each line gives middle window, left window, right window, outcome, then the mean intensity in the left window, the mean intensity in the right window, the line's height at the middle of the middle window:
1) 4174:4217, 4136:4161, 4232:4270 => 0.02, 13.7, 13.9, 13.8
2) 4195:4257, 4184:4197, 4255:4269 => 0.04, 13.2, 14.3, 13.7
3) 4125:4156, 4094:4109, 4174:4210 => 0.01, 13.4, 13.3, 13.4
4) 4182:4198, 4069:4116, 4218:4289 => 0.04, 13.9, 13.1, 13.4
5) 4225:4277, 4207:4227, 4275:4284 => 0.11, 14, 14.1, 14.1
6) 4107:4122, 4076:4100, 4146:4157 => -0.07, 14.5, 13.9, 14.2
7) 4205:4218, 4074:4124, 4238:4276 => -0.14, 14.4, 13.4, 13.7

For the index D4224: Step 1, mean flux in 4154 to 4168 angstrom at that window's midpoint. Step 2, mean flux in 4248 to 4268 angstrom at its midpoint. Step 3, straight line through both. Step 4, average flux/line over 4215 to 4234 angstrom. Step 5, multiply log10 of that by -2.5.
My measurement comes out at 0.165 mag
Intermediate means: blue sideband 14.8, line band 12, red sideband 13.5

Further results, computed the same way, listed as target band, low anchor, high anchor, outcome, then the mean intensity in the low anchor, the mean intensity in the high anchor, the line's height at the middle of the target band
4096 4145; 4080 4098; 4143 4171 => 0.08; 15.2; 14.2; 14.7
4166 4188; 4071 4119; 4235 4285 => 0.06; 14.1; 13.5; 13.8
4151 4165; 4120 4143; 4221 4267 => -0.12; 13.5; 12.9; 13.4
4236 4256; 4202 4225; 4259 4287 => 0.04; 14.8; 13.4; 14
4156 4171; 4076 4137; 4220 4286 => -0.10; 14.1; 13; 13.7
